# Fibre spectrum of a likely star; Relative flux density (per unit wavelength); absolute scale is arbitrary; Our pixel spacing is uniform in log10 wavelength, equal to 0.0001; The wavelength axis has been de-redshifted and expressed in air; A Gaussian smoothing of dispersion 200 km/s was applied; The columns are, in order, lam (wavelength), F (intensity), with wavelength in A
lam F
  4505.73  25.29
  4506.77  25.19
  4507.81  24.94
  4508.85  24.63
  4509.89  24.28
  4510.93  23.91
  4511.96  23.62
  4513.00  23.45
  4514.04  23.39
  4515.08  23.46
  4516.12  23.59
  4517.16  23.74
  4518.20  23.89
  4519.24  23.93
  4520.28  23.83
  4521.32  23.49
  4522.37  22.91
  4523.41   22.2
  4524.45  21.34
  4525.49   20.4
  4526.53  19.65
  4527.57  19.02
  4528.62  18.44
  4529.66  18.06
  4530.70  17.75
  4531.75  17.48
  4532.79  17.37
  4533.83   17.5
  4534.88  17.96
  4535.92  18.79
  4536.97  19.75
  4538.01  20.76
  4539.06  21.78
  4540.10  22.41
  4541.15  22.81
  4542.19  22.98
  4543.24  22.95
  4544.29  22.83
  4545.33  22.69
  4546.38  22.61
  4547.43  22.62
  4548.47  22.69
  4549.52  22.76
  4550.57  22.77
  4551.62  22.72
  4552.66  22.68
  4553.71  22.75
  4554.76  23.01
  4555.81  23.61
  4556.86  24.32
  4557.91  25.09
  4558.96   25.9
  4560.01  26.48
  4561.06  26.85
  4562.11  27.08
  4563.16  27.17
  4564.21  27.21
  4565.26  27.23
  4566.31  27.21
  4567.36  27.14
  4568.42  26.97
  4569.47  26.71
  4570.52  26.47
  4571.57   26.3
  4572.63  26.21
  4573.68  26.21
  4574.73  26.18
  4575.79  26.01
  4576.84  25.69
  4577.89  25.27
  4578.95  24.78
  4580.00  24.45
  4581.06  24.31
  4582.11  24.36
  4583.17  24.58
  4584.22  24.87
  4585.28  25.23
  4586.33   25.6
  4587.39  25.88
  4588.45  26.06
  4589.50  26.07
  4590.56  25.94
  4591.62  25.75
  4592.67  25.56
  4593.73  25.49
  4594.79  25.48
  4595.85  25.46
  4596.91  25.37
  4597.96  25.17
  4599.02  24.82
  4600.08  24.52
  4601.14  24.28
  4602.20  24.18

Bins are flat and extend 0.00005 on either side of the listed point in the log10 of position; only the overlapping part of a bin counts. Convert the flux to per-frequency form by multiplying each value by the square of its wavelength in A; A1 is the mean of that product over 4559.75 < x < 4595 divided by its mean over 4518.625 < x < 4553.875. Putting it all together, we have 1.2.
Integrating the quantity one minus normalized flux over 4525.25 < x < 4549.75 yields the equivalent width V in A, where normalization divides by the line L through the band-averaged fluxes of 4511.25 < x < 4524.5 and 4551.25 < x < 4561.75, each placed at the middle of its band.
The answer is 3.5 A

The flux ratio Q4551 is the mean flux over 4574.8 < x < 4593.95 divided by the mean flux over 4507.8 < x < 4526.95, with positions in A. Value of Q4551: 1.09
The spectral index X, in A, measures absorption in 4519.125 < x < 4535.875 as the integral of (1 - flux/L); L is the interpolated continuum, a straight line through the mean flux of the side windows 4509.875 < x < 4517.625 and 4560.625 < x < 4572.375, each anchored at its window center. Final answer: 3.1 A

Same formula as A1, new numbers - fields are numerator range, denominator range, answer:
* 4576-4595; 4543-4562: 1.08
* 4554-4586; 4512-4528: 1.16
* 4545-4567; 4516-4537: 1.22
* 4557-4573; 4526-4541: 1.41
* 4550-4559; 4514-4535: 1.14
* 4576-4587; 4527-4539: 1.37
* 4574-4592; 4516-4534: 1.25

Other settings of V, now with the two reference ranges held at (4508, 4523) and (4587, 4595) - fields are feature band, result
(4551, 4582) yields -0.5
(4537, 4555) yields 1.5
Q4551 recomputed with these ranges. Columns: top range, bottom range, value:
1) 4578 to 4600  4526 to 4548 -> 1.24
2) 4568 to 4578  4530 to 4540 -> 1.39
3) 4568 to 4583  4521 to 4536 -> 1.32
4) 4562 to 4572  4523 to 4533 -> 1.40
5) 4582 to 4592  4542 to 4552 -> 1.12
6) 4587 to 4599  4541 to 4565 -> 1.06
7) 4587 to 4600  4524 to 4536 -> 1.37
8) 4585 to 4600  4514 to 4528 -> 1.14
